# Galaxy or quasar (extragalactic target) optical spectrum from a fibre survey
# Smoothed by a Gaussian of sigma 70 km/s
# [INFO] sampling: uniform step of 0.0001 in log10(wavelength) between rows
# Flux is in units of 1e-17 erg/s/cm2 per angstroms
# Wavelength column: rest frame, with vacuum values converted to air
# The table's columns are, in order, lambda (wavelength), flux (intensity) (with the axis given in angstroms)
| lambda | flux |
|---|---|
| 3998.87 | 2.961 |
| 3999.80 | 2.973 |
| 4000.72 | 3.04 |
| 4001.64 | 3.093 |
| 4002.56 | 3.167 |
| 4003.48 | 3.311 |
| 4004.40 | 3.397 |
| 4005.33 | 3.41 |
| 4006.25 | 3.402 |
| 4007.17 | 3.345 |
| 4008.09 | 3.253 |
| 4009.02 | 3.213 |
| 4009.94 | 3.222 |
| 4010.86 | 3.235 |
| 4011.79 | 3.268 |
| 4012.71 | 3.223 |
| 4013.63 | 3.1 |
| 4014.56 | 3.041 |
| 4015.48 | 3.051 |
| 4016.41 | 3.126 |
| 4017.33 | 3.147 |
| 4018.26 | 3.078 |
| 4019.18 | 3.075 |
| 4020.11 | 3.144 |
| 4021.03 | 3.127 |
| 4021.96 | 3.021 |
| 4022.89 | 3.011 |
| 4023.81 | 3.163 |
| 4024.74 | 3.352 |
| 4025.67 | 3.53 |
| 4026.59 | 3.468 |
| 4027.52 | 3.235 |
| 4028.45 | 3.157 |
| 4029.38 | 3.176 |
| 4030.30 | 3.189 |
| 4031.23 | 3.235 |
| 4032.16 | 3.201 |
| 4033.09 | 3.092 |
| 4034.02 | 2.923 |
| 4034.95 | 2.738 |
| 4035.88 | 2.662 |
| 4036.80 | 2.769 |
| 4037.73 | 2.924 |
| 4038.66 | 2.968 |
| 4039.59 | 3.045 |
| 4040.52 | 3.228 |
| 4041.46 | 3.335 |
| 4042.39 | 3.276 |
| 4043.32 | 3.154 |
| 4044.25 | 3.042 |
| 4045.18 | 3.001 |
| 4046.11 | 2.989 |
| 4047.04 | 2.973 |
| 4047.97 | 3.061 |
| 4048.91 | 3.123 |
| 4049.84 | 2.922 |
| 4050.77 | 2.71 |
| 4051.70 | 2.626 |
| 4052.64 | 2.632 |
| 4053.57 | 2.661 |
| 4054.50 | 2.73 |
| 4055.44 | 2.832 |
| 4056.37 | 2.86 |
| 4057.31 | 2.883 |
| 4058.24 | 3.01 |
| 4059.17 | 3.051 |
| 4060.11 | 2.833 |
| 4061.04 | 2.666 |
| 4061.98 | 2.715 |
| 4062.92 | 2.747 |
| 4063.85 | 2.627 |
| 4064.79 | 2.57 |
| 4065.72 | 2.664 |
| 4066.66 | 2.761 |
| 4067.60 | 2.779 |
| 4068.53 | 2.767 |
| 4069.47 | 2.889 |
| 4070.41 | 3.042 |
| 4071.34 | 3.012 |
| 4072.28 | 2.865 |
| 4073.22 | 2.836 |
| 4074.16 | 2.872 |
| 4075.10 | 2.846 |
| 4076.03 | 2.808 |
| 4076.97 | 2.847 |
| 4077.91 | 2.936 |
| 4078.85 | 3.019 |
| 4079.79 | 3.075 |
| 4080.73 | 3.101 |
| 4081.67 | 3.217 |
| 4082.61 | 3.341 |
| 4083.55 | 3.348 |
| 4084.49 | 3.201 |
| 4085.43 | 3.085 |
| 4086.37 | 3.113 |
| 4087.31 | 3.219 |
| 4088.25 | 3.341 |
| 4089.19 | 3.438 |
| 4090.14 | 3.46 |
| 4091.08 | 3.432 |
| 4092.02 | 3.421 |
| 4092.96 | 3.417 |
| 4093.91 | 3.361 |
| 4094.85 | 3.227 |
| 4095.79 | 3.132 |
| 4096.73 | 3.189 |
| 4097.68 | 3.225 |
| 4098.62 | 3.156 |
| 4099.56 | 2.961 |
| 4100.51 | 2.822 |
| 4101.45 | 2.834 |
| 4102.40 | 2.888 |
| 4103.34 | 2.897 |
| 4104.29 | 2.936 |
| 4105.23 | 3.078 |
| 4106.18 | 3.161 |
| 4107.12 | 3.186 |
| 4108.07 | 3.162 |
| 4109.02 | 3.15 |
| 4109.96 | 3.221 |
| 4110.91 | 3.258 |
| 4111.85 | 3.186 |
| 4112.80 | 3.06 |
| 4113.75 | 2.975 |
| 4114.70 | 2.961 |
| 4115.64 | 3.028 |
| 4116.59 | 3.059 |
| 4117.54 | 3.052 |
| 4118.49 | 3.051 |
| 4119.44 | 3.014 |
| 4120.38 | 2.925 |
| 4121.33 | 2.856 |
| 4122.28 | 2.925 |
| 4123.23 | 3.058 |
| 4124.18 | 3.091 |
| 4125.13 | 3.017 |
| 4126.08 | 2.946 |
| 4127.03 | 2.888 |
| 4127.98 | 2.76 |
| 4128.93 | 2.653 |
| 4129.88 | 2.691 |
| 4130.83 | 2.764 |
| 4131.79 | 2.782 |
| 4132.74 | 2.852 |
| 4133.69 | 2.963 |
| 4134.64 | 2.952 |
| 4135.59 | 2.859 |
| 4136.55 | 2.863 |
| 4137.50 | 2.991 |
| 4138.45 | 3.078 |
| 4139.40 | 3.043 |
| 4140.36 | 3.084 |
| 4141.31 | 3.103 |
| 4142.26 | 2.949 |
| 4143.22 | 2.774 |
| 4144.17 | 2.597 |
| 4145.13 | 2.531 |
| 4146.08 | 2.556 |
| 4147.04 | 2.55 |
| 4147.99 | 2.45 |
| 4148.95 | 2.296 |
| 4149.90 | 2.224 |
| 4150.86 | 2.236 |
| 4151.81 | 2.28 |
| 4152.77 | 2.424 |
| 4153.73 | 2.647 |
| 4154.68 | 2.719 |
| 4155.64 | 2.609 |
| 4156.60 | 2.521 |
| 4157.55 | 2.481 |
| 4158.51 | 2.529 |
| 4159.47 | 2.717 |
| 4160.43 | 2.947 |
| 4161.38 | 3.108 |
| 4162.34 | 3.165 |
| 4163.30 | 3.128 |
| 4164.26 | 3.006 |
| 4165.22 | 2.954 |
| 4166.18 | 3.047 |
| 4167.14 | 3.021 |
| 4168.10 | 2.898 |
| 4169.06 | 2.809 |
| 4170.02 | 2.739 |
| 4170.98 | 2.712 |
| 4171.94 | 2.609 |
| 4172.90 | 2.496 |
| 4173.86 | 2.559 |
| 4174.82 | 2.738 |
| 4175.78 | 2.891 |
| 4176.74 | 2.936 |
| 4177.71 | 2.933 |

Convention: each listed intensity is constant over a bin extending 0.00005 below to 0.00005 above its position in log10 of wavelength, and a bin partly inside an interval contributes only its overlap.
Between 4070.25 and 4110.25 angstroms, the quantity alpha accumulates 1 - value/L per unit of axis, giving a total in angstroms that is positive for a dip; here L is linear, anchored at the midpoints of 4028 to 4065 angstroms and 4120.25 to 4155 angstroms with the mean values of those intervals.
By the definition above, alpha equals -3.7 angstroms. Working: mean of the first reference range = 2.94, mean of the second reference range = 2.76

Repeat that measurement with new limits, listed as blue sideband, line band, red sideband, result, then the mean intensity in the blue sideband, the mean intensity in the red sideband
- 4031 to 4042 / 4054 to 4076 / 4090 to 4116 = 1.7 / 3.01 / 3.13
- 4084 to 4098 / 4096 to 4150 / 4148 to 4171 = 1.6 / 3.28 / 2.71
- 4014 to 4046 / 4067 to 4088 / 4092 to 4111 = 0.7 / 3.11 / 3.12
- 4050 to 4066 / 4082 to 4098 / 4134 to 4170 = -3.1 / 2.76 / 2.76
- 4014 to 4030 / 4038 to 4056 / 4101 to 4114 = 1.0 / 3.17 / 3.07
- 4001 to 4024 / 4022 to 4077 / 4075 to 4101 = 4.0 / 3.18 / 3.17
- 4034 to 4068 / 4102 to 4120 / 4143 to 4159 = -2.9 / 2.88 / 2.49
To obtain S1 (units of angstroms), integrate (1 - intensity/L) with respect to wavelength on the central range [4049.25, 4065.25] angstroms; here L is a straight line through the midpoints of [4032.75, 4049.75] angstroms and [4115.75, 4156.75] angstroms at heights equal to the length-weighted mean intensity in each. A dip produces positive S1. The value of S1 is 1.1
